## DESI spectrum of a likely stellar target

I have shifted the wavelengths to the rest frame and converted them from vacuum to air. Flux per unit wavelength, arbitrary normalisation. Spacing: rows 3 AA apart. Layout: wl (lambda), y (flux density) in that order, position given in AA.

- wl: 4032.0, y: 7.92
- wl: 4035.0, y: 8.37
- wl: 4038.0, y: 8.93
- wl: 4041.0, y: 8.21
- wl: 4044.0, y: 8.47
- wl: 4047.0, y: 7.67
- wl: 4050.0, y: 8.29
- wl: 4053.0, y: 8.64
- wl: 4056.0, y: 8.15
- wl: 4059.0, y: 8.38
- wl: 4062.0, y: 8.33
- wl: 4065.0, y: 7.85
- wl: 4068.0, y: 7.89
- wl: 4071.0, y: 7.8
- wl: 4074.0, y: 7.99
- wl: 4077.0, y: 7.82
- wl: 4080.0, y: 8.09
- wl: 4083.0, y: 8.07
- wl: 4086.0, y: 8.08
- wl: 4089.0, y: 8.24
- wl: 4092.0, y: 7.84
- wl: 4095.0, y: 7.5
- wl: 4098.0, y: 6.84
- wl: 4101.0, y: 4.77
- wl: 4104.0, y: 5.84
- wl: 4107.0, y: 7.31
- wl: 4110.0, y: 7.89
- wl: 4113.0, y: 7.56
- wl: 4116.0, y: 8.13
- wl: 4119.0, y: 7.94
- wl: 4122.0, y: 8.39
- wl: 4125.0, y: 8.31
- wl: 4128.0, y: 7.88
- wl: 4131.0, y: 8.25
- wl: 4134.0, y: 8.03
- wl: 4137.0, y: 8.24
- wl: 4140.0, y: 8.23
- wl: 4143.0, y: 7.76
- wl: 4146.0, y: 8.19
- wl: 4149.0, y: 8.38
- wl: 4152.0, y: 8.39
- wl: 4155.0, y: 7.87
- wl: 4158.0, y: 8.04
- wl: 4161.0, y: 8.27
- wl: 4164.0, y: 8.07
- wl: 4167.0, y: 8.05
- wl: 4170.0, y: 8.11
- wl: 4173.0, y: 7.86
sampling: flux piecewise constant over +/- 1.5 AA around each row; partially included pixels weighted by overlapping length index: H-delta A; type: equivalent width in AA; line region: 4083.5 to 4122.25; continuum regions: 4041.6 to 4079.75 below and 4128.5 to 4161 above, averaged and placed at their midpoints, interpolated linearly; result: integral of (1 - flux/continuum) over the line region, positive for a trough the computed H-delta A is 3.5 AA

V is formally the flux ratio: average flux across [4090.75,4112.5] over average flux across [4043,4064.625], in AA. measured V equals 0.83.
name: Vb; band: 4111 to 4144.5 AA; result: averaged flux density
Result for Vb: 8.06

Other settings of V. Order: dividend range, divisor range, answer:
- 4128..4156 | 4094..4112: 1.22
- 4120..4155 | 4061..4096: 1.03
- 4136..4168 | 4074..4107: 1.11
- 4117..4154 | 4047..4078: 1.01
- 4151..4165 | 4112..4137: 1.00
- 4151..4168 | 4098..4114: 1.22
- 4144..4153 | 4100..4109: 1.35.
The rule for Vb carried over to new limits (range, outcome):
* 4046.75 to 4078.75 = 8.09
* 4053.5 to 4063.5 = 8.32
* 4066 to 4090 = 7.99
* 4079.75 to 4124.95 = 7.51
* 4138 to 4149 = 8.11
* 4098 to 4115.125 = 6.74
